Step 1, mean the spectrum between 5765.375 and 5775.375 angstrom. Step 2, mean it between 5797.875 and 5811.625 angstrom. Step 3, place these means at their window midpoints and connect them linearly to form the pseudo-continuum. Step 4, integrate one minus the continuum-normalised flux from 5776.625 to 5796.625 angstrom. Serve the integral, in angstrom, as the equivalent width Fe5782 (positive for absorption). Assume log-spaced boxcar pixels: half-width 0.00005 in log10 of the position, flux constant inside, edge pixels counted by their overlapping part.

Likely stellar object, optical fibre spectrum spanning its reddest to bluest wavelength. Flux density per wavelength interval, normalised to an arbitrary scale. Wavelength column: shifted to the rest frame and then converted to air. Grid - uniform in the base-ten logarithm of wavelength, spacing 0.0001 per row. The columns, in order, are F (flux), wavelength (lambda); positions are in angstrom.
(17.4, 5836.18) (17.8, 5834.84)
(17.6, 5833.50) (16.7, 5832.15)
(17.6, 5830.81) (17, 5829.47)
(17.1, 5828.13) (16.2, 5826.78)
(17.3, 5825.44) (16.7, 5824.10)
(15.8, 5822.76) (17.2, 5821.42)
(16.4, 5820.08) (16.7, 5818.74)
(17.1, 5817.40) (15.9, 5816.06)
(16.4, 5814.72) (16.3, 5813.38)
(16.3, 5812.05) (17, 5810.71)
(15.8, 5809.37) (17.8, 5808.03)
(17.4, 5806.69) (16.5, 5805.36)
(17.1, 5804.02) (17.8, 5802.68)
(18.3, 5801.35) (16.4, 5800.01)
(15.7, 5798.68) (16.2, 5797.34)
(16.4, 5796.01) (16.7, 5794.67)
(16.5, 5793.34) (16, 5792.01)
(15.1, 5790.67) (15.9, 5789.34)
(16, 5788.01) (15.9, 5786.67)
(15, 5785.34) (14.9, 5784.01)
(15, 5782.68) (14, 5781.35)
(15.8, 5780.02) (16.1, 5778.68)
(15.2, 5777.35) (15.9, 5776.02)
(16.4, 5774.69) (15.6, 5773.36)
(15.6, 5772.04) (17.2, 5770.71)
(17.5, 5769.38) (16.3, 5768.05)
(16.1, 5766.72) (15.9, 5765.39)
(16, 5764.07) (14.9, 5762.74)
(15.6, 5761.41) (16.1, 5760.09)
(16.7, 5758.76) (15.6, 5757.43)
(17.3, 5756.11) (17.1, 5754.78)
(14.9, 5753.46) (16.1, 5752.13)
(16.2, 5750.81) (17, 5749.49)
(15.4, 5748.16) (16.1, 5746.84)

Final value 1.21 angstrom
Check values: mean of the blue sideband 16.4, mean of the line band 15.6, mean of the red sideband 17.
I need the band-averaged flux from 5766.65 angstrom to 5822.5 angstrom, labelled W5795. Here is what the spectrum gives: 16.3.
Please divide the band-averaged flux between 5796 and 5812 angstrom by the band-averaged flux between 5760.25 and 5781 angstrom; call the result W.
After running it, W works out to 1.1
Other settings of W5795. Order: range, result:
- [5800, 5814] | 17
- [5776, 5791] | 15.4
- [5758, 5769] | 16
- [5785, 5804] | 16.3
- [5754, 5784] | 16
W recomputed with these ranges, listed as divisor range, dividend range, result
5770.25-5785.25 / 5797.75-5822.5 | 1.08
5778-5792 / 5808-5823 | 1.07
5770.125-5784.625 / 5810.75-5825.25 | 1.06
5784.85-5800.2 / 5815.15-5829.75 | 1.04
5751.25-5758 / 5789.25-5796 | 0.99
